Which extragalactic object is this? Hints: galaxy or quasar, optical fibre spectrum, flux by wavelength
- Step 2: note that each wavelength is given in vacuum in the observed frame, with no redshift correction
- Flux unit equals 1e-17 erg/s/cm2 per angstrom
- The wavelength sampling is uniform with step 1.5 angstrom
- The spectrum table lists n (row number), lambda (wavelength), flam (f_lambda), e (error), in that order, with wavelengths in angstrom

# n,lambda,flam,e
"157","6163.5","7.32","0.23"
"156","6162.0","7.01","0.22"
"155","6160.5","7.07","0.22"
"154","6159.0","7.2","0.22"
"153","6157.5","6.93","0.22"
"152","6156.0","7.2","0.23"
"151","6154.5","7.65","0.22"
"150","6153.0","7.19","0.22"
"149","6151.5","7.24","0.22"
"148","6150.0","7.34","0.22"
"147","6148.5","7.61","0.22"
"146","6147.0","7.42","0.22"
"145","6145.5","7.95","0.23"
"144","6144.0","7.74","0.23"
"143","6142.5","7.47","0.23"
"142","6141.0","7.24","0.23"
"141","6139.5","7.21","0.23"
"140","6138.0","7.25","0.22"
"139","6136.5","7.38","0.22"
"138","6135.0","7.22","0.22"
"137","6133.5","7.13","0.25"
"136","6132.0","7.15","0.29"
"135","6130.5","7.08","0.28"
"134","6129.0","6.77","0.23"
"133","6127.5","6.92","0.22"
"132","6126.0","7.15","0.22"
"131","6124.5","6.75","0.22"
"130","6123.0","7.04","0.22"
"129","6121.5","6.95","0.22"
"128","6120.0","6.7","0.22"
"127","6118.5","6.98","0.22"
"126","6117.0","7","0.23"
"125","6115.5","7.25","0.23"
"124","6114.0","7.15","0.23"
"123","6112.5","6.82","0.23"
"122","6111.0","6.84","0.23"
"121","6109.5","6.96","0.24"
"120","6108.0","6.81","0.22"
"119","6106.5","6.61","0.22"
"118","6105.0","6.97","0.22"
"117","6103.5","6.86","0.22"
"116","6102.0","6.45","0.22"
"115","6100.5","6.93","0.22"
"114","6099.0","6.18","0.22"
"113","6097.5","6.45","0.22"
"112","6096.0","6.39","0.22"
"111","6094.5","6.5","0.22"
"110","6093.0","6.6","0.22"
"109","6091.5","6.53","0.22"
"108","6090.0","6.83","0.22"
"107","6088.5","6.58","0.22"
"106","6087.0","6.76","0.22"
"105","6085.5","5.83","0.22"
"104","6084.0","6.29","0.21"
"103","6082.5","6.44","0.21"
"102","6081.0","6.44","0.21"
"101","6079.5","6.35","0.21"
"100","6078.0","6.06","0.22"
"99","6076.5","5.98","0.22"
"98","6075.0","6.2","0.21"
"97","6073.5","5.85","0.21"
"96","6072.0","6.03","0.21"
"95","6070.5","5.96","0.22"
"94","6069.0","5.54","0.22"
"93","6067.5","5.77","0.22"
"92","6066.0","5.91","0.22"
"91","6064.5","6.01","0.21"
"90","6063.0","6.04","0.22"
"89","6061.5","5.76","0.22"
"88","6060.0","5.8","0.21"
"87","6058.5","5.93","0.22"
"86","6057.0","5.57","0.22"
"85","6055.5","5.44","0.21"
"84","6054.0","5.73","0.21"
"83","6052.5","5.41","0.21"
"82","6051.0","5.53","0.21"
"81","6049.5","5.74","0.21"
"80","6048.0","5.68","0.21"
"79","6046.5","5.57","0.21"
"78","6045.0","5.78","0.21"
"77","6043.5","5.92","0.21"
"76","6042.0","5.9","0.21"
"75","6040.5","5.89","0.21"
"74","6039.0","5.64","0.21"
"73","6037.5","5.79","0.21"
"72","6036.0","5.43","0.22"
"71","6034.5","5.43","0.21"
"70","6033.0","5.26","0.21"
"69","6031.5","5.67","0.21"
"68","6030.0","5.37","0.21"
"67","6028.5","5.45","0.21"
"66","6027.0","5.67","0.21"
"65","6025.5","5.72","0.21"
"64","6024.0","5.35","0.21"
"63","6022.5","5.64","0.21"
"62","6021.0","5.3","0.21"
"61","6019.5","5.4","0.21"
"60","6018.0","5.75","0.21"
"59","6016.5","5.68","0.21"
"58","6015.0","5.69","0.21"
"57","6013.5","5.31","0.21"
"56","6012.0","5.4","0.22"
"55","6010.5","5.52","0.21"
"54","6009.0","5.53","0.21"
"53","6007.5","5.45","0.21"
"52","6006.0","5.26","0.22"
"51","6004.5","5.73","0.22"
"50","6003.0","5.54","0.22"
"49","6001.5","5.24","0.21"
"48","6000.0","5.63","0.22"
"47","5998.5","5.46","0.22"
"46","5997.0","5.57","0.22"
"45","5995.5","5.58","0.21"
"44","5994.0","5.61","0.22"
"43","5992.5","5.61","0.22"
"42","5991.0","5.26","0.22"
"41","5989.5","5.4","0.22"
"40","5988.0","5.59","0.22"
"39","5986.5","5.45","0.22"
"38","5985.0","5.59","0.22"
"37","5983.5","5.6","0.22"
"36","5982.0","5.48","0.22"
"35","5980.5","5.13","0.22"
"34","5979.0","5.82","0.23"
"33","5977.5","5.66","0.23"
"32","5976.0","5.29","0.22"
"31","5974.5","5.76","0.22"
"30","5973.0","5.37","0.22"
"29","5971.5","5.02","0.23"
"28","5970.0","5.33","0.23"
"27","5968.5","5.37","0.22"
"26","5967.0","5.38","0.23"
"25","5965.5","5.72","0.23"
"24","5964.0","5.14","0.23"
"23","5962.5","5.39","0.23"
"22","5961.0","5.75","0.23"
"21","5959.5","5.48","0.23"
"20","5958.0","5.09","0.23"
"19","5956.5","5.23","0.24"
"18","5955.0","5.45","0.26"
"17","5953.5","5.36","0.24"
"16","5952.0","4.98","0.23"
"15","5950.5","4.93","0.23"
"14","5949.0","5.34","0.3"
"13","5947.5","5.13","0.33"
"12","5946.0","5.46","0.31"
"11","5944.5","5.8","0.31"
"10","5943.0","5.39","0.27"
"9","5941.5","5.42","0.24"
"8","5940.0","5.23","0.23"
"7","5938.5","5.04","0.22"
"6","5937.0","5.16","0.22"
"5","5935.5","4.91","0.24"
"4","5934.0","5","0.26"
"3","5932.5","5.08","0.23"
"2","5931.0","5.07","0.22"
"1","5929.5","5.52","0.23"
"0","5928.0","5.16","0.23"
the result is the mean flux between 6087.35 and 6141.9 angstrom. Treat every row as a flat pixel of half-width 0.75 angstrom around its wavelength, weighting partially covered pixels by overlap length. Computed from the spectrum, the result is 6.88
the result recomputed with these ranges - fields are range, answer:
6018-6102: 5.92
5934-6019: 5.42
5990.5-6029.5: 5.51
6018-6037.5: 5.5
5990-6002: 5.5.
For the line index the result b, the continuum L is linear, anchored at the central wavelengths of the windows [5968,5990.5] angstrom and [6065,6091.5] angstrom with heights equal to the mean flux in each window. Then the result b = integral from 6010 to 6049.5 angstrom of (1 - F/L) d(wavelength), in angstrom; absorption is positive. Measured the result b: 1.59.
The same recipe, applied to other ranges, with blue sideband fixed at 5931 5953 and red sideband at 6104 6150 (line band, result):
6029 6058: 2.9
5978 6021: 2.1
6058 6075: 1.6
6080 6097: 0.6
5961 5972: 0.2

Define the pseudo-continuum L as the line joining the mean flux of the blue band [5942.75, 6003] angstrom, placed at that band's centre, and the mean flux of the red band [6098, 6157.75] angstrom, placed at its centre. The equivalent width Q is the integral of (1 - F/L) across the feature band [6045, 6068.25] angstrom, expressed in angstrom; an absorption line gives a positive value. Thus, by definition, 2.2 angstrom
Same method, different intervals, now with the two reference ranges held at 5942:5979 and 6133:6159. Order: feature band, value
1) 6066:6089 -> 1.75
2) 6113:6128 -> 0.21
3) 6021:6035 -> 1.38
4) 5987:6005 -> 0.76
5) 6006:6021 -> 1.12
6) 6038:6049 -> 0.87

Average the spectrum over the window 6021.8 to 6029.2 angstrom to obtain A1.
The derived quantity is 5.57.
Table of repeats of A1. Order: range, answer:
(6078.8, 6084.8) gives 6.38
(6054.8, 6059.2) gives 5.65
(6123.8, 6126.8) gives 6.95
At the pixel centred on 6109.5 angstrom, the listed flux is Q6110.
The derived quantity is 6.96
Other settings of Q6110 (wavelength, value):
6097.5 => 6.45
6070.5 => 5.96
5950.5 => 4.93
